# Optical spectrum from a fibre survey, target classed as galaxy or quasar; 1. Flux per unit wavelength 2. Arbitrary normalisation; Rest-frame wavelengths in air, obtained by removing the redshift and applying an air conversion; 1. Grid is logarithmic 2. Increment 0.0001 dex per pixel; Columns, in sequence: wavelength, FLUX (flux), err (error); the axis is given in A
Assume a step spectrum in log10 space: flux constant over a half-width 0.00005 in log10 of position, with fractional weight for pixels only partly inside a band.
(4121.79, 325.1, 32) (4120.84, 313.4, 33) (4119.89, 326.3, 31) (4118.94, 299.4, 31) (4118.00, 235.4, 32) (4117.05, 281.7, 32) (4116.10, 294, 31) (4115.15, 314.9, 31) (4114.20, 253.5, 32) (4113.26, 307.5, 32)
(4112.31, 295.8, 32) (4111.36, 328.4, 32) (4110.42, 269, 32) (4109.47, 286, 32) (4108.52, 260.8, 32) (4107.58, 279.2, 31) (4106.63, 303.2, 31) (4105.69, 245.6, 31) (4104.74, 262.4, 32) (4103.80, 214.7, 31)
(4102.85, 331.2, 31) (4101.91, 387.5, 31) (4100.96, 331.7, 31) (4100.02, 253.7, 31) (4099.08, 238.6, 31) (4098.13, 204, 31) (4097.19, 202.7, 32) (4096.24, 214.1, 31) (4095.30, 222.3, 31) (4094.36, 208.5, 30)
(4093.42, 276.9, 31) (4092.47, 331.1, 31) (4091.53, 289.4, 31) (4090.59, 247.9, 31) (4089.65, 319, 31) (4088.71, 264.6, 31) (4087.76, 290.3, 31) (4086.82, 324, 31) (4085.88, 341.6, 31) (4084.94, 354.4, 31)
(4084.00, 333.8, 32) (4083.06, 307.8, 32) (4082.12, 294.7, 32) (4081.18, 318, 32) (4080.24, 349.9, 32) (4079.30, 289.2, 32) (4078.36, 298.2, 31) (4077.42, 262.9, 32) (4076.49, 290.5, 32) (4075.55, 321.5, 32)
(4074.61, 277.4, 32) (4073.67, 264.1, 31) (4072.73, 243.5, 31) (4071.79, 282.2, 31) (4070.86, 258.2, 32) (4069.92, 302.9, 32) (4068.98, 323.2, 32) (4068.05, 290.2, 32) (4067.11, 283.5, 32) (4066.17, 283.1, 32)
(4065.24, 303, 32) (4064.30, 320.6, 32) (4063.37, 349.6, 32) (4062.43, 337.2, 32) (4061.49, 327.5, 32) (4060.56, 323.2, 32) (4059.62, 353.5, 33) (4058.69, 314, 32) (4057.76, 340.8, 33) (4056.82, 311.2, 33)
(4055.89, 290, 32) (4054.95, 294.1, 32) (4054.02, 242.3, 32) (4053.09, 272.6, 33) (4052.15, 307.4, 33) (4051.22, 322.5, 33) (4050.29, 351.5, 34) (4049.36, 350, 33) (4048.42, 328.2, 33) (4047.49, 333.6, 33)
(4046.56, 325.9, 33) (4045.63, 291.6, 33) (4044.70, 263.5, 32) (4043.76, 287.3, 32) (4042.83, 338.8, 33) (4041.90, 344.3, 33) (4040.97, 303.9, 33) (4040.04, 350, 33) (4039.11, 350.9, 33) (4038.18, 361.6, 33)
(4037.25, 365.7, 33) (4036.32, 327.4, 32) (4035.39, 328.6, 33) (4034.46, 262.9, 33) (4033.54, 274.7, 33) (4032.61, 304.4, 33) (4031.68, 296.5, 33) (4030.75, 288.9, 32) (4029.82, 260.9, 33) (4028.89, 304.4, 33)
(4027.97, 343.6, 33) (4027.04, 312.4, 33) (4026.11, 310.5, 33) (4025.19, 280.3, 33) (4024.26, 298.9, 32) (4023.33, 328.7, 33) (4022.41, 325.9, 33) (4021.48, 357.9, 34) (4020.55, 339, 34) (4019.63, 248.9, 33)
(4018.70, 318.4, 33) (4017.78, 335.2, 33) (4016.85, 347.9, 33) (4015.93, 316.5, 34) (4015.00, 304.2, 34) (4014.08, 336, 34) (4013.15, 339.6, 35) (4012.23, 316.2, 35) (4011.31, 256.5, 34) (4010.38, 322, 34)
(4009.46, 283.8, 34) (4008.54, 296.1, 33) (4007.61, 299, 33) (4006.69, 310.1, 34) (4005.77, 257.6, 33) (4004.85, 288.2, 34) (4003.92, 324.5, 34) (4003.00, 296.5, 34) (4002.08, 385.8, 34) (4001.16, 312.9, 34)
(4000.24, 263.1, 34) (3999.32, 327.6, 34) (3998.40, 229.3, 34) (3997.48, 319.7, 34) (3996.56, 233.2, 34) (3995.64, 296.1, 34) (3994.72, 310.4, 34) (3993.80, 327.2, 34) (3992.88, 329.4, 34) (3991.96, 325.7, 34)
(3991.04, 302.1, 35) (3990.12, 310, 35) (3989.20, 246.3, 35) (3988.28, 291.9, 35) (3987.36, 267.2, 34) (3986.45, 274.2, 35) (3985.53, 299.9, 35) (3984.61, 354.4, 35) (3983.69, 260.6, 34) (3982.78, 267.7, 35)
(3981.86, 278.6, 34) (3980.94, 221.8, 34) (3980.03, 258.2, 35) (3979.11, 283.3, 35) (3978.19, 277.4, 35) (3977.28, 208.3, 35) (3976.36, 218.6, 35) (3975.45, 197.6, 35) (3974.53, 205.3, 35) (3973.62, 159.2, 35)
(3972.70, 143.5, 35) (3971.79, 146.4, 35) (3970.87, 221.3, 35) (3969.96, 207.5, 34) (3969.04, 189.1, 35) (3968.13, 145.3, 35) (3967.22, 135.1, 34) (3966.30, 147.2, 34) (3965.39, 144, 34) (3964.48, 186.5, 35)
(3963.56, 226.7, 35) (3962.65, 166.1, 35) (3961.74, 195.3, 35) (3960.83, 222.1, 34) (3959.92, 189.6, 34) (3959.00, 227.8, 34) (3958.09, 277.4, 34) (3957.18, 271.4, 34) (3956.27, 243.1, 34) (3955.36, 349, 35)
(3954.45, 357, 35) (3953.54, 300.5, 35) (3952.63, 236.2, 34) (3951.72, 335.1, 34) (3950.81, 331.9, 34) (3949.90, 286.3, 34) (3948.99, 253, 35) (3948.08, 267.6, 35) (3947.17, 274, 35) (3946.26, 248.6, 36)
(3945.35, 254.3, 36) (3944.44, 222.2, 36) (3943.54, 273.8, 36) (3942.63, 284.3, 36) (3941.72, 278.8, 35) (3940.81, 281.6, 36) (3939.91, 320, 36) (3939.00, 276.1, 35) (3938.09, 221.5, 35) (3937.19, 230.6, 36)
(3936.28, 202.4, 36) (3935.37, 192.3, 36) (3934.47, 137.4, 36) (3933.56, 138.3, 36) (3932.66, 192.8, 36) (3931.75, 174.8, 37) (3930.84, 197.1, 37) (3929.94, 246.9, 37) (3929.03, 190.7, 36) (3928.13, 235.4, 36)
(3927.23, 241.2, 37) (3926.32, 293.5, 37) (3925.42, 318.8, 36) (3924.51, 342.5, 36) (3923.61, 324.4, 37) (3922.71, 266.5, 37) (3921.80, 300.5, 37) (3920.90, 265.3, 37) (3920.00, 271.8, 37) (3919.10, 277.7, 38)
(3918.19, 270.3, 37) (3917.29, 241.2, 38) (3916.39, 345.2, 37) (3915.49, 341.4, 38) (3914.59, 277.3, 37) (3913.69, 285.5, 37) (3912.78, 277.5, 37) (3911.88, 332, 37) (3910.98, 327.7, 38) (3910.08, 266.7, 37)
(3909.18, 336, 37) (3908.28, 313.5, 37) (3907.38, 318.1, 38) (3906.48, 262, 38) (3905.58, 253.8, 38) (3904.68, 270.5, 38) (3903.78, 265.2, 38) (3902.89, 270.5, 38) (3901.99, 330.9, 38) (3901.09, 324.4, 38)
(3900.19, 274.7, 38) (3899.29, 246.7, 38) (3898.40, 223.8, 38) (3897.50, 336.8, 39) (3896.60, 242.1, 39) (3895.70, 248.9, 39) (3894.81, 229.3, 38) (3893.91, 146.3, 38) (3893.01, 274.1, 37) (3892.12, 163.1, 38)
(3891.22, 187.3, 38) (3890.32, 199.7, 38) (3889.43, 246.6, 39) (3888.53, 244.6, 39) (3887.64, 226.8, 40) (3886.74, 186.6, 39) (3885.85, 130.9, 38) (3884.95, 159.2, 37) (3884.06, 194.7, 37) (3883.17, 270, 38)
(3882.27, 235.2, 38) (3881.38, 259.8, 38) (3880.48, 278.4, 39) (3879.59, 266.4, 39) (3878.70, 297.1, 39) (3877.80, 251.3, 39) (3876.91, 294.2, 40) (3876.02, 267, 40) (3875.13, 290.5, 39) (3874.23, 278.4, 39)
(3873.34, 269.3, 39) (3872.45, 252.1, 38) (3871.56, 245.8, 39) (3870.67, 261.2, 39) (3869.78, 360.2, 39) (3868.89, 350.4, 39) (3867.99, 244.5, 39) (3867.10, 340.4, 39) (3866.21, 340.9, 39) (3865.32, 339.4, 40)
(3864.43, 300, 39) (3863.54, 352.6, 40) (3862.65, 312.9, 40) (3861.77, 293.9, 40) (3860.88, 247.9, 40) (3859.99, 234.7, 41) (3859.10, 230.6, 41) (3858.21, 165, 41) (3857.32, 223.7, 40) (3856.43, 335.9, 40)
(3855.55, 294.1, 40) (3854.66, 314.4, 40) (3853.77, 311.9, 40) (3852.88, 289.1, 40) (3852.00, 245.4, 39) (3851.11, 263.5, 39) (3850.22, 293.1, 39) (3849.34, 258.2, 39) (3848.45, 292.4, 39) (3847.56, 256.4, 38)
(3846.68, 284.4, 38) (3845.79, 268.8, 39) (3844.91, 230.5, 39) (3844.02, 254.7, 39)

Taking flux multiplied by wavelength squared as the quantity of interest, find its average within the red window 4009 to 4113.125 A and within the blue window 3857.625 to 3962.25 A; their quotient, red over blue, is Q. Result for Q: 1.24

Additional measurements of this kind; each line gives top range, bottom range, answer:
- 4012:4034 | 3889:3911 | 1.27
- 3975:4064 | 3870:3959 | 1.23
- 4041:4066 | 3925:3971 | 1.41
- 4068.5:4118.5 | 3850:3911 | 1.19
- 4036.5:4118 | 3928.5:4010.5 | 1.24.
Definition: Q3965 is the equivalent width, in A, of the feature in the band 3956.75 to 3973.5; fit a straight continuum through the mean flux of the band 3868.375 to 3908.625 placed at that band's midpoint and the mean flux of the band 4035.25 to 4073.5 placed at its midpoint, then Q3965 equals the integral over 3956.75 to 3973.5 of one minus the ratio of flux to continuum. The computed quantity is 5.4 A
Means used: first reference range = 255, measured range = 190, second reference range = 314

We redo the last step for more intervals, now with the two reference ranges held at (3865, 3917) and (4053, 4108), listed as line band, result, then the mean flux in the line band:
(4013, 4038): -2.5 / 313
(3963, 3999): 4.8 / 242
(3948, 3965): 1.1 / 258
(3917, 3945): 2.5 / 249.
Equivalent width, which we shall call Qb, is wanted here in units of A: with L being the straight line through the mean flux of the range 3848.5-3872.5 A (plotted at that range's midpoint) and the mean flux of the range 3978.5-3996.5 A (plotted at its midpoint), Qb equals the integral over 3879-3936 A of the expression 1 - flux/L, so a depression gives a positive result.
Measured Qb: 6.56 A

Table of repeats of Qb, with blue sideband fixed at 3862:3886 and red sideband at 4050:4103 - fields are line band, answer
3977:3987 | 0.5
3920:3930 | 0.2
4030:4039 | -0.6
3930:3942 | 2.7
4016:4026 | -0.9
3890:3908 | 1.6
